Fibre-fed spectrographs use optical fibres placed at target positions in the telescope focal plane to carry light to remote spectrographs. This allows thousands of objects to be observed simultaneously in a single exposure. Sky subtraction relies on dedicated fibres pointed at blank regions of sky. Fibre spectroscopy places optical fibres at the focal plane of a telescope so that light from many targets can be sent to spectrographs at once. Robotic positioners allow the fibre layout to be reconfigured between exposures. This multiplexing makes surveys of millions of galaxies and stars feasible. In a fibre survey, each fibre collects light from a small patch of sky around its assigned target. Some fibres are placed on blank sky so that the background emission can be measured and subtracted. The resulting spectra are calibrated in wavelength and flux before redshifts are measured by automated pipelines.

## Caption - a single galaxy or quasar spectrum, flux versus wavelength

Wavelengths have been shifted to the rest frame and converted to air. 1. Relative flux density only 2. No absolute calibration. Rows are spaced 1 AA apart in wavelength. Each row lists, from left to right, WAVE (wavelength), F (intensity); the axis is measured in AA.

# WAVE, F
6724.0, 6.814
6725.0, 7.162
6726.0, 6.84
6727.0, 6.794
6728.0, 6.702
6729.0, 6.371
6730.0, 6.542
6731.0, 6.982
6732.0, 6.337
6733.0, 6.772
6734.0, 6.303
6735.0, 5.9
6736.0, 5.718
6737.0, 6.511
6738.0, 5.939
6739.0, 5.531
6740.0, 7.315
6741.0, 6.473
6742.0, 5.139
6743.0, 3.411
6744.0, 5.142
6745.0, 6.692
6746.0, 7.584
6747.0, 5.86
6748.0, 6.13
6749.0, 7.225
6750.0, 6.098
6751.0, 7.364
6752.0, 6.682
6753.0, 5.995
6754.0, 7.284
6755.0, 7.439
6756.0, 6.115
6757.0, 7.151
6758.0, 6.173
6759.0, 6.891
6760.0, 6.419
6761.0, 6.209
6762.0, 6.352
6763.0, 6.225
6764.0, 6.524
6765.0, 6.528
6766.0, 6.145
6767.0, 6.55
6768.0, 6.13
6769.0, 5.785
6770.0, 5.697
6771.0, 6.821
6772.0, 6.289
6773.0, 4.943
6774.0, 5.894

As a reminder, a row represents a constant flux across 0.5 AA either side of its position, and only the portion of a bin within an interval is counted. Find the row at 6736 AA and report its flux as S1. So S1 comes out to 5.718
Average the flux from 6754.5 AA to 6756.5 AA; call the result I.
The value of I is 6.78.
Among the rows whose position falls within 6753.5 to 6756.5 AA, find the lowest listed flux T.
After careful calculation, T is 6.115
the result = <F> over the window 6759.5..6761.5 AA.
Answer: 6.31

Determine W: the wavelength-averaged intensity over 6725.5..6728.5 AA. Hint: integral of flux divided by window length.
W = 6.78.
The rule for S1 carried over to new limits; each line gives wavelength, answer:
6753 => 5.995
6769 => 5.785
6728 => 6.702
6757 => 7.151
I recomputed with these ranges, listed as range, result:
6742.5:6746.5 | 5.71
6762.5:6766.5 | 6.36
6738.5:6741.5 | 6.44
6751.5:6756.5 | 6.7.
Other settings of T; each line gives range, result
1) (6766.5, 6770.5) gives 5.697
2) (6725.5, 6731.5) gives 6.371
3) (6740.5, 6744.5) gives 3.411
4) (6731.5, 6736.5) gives 5.718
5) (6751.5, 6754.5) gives 5.995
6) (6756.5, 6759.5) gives 6.173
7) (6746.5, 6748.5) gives 5.86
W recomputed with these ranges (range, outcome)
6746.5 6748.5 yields 6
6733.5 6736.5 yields 5.97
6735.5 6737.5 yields 6.11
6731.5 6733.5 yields 6.55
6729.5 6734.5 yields 6.59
